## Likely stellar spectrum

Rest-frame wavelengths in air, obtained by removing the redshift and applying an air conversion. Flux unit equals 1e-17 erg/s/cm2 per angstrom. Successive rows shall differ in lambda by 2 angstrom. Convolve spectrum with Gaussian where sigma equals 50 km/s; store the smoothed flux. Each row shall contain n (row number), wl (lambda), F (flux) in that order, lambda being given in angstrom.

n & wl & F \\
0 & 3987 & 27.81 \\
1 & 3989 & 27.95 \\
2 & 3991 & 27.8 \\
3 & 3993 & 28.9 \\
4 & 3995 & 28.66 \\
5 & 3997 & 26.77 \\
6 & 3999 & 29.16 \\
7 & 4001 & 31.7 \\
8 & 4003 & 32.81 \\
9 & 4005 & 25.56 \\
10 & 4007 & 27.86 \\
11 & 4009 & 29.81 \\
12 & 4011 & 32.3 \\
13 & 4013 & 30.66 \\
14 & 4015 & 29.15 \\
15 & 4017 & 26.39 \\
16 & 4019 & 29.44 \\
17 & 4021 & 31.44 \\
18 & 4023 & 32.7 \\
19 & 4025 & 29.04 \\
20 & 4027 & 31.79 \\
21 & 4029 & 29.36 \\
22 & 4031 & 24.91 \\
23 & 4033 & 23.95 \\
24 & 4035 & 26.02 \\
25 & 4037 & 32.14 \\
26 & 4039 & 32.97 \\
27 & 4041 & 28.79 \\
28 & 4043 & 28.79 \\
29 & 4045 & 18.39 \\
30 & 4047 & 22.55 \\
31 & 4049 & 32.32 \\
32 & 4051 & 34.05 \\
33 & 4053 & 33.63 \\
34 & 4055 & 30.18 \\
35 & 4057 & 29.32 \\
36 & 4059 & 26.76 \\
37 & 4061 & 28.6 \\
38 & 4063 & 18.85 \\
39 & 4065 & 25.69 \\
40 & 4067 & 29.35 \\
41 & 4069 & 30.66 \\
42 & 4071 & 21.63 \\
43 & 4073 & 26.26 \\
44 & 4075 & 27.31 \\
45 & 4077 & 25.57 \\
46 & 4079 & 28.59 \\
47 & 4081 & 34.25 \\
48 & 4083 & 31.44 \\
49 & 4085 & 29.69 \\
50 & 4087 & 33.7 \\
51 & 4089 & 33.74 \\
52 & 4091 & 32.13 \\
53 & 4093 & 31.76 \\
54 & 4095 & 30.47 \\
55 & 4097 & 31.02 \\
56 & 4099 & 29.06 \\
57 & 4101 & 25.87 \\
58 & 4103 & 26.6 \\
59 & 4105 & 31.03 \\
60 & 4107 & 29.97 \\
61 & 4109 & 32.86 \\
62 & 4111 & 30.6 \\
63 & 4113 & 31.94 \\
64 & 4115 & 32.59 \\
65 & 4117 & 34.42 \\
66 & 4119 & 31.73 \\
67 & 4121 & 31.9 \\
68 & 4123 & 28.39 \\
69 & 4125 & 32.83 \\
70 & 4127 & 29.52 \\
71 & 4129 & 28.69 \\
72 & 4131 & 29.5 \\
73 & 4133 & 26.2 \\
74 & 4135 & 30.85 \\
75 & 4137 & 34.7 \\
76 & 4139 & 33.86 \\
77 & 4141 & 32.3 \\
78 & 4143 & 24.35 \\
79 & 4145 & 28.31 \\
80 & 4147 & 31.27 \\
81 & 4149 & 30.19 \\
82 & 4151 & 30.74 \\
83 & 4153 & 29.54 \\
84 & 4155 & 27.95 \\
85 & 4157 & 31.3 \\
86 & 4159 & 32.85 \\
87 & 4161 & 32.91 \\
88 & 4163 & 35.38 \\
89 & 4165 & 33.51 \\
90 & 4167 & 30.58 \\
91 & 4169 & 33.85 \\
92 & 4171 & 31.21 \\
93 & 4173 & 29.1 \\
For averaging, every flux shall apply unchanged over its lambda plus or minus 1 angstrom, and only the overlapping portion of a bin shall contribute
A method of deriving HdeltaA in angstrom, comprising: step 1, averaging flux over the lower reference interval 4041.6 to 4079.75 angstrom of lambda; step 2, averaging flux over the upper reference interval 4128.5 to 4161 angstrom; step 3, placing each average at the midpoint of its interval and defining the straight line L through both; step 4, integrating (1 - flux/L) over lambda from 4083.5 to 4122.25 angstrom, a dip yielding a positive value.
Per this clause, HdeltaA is -3.1 angstrom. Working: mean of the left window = 27.3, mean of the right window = 30.3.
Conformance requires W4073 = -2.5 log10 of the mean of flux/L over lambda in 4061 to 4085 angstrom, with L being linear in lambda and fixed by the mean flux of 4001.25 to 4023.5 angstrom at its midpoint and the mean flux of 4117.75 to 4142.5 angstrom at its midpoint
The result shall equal 0.11 mag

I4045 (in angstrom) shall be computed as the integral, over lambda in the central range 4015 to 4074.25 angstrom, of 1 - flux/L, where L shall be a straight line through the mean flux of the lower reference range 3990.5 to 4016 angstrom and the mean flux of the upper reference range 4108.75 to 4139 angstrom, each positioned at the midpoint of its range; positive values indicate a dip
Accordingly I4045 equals 3.58 angstrom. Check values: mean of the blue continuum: 29.3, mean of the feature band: 28.2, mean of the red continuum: 31.2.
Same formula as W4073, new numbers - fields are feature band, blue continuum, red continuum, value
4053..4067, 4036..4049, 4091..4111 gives 0.04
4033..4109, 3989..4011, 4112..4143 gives 0.05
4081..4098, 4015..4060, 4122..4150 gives -0.08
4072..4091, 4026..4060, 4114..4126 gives 0.00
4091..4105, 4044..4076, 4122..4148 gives -0.03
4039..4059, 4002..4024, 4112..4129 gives 0.06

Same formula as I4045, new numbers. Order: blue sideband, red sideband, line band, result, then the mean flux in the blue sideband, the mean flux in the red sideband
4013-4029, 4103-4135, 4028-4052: 1.81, 30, 30.7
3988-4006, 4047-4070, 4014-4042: -0.36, 28.8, 28.8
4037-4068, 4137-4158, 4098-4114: -0.23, 28.1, 30.2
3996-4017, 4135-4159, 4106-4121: -0.86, 29.4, 30.5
